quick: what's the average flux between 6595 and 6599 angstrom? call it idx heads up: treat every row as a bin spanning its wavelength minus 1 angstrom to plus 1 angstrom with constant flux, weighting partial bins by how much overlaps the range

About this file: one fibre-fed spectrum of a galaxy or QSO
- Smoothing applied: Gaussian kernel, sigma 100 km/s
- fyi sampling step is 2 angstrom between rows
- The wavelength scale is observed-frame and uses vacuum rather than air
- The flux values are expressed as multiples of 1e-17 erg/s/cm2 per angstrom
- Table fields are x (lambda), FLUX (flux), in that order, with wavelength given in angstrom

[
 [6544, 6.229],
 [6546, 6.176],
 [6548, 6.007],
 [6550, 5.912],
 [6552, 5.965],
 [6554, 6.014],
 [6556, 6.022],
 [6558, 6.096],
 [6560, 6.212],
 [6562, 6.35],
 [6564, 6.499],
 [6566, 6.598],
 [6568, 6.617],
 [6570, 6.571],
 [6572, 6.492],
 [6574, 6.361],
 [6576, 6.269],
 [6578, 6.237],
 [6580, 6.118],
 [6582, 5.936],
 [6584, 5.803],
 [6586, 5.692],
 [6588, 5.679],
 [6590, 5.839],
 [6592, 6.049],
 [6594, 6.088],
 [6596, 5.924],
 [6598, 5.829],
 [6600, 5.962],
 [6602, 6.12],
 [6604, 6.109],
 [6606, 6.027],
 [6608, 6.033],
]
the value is 5.88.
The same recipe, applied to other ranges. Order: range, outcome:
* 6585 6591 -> 5.74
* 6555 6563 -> 6.17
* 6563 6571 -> 6.57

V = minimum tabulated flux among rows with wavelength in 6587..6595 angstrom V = 5.679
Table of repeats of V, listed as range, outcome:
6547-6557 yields 5.912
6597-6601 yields 5.829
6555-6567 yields 6.022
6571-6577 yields 6.269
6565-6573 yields 6.492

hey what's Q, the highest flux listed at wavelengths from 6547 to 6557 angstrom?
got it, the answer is 6.022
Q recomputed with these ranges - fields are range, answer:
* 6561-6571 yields 6.617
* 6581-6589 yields 5.936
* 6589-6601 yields 6.088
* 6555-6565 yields 6.499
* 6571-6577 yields 6.492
